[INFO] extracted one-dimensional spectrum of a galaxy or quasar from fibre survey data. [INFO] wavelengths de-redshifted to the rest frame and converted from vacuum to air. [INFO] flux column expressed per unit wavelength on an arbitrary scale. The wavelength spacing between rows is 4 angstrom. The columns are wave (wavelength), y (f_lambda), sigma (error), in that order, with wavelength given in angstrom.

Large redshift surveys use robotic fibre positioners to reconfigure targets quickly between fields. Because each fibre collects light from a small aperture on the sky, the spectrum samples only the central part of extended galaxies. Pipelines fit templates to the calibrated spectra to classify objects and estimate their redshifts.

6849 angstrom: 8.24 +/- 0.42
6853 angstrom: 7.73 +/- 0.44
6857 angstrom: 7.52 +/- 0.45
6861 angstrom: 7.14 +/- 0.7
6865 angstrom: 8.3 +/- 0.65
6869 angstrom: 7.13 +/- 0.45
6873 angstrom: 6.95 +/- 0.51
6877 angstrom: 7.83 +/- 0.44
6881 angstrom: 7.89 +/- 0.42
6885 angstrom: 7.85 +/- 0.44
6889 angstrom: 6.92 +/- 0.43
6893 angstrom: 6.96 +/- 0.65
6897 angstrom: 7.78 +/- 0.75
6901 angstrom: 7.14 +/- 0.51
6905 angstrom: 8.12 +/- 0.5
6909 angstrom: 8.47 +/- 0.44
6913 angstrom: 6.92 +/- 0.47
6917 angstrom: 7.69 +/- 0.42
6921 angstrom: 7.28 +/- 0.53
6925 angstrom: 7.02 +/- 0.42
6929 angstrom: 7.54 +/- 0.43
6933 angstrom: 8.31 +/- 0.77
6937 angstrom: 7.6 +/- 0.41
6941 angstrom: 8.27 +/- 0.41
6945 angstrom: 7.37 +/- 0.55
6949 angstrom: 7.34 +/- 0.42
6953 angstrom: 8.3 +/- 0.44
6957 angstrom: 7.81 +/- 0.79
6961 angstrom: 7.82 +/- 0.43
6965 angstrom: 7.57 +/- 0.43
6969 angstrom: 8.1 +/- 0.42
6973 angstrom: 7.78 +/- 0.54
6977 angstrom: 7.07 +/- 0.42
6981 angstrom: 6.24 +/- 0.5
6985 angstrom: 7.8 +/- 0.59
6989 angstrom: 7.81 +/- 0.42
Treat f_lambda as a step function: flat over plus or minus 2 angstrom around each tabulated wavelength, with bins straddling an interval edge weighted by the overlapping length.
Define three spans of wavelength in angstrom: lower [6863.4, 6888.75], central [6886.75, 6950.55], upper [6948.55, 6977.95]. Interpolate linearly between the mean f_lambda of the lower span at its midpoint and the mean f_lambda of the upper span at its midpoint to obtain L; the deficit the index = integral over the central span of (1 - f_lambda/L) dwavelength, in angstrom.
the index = 1.1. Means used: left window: 7.6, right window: 7.77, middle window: 7.55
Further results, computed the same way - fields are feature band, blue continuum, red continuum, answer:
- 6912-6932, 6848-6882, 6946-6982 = 0.6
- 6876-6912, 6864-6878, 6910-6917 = -1.1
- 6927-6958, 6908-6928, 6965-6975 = -0.7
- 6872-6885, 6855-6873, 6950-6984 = -0.3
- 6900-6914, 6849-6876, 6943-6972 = -0.2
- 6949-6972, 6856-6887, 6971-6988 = -1.7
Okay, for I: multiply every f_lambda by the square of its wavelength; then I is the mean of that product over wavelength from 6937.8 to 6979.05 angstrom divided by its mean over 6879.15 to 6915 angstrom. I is 1.0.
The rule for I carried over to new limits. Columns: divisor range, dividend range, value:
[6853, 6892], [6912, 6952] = 1.03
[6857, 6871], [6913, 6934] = 1.01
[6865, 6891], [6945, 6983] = 1.03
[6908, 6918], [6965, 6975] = 1.05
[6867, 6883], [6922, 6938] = 1.04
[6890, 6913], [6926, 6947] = 1.03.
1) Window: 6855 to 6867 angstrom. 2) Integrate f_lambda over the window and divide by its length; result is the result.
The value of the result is 7.65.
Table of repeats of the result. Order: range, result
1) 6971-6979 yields 7.43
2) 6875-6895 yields 7.49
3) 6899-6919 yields 7.67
